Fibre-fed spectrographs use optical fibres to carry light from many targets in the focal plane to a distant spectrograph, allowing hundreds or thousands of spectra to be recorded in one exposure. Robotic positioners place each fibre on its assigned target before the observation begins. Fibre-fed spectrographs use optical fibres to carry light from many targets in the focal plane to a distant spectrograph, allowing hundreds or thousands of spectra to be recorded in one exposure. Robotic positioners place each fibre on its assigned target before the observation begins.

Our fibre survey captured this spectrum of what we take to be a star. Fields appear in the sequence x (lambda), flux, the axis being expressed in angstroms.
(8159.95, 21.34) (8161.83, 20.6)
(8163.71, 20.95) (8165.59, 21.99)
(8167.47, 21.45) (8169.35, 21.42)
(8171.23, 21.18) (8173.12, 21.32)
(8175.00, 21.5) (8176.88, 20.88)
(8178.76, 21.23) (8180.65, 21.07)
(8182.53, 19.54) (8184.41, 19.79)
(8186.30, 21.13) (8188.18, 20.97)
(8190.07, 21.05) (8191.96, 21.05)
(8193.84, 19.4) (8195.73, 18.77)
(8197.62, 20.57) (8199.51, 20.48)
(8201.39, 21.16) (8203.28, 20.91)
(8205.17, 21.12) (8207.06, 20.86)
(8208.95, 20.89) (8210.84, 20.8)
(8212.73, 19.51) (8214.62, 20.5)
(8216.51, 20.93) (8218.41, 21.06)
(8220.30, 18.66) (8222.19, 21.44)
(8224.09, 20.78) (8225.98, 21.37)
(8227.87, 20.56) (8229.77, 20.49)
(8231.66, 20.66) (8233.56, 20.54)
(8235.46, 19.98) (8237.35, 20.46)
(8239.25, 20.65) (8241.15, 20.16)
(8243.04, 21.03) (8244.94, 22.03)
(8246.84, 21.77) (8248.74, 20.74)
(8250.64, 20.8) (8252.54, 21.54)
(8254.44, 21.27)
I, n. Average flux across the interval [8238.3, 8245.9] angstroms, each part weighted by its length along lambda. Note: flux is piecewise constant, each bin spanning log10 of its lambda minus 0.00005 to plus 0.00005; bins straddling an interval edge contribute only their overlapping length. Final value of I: 21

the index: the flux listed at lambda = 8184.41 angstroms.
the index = 19.79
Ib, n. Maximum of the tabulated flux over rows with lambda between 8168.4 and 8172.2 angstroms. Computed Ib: 21.42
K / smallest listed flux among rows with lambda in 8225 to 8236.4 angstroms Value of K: 19.98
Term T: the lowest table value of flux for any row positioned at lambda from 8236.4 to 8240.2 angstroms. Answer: 20.46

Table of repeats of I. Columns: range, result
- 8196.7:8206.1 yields 20.9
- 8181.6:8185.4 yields 19.7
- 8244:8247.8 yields 21.9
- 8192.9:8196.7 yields 19.1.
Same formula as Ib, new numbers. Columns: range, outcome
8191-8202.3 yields 21.16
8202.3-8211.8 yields 21.12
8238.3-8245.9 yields 22.03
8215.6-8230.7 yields 21.44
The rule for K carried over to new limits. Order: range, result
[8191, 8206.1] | 18.77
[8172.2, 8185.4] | 19.54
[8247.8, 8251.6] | 20.74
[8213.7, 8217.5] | 20.5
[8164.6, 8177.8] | 20.88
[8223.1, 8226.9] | 20.78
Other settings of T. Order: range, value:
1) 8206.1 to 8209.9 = 20.86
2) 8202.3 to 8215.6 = 19.51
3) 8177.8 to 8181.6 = 21.07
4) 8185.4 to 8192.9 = 20.97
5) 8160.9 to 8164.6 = 20.6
